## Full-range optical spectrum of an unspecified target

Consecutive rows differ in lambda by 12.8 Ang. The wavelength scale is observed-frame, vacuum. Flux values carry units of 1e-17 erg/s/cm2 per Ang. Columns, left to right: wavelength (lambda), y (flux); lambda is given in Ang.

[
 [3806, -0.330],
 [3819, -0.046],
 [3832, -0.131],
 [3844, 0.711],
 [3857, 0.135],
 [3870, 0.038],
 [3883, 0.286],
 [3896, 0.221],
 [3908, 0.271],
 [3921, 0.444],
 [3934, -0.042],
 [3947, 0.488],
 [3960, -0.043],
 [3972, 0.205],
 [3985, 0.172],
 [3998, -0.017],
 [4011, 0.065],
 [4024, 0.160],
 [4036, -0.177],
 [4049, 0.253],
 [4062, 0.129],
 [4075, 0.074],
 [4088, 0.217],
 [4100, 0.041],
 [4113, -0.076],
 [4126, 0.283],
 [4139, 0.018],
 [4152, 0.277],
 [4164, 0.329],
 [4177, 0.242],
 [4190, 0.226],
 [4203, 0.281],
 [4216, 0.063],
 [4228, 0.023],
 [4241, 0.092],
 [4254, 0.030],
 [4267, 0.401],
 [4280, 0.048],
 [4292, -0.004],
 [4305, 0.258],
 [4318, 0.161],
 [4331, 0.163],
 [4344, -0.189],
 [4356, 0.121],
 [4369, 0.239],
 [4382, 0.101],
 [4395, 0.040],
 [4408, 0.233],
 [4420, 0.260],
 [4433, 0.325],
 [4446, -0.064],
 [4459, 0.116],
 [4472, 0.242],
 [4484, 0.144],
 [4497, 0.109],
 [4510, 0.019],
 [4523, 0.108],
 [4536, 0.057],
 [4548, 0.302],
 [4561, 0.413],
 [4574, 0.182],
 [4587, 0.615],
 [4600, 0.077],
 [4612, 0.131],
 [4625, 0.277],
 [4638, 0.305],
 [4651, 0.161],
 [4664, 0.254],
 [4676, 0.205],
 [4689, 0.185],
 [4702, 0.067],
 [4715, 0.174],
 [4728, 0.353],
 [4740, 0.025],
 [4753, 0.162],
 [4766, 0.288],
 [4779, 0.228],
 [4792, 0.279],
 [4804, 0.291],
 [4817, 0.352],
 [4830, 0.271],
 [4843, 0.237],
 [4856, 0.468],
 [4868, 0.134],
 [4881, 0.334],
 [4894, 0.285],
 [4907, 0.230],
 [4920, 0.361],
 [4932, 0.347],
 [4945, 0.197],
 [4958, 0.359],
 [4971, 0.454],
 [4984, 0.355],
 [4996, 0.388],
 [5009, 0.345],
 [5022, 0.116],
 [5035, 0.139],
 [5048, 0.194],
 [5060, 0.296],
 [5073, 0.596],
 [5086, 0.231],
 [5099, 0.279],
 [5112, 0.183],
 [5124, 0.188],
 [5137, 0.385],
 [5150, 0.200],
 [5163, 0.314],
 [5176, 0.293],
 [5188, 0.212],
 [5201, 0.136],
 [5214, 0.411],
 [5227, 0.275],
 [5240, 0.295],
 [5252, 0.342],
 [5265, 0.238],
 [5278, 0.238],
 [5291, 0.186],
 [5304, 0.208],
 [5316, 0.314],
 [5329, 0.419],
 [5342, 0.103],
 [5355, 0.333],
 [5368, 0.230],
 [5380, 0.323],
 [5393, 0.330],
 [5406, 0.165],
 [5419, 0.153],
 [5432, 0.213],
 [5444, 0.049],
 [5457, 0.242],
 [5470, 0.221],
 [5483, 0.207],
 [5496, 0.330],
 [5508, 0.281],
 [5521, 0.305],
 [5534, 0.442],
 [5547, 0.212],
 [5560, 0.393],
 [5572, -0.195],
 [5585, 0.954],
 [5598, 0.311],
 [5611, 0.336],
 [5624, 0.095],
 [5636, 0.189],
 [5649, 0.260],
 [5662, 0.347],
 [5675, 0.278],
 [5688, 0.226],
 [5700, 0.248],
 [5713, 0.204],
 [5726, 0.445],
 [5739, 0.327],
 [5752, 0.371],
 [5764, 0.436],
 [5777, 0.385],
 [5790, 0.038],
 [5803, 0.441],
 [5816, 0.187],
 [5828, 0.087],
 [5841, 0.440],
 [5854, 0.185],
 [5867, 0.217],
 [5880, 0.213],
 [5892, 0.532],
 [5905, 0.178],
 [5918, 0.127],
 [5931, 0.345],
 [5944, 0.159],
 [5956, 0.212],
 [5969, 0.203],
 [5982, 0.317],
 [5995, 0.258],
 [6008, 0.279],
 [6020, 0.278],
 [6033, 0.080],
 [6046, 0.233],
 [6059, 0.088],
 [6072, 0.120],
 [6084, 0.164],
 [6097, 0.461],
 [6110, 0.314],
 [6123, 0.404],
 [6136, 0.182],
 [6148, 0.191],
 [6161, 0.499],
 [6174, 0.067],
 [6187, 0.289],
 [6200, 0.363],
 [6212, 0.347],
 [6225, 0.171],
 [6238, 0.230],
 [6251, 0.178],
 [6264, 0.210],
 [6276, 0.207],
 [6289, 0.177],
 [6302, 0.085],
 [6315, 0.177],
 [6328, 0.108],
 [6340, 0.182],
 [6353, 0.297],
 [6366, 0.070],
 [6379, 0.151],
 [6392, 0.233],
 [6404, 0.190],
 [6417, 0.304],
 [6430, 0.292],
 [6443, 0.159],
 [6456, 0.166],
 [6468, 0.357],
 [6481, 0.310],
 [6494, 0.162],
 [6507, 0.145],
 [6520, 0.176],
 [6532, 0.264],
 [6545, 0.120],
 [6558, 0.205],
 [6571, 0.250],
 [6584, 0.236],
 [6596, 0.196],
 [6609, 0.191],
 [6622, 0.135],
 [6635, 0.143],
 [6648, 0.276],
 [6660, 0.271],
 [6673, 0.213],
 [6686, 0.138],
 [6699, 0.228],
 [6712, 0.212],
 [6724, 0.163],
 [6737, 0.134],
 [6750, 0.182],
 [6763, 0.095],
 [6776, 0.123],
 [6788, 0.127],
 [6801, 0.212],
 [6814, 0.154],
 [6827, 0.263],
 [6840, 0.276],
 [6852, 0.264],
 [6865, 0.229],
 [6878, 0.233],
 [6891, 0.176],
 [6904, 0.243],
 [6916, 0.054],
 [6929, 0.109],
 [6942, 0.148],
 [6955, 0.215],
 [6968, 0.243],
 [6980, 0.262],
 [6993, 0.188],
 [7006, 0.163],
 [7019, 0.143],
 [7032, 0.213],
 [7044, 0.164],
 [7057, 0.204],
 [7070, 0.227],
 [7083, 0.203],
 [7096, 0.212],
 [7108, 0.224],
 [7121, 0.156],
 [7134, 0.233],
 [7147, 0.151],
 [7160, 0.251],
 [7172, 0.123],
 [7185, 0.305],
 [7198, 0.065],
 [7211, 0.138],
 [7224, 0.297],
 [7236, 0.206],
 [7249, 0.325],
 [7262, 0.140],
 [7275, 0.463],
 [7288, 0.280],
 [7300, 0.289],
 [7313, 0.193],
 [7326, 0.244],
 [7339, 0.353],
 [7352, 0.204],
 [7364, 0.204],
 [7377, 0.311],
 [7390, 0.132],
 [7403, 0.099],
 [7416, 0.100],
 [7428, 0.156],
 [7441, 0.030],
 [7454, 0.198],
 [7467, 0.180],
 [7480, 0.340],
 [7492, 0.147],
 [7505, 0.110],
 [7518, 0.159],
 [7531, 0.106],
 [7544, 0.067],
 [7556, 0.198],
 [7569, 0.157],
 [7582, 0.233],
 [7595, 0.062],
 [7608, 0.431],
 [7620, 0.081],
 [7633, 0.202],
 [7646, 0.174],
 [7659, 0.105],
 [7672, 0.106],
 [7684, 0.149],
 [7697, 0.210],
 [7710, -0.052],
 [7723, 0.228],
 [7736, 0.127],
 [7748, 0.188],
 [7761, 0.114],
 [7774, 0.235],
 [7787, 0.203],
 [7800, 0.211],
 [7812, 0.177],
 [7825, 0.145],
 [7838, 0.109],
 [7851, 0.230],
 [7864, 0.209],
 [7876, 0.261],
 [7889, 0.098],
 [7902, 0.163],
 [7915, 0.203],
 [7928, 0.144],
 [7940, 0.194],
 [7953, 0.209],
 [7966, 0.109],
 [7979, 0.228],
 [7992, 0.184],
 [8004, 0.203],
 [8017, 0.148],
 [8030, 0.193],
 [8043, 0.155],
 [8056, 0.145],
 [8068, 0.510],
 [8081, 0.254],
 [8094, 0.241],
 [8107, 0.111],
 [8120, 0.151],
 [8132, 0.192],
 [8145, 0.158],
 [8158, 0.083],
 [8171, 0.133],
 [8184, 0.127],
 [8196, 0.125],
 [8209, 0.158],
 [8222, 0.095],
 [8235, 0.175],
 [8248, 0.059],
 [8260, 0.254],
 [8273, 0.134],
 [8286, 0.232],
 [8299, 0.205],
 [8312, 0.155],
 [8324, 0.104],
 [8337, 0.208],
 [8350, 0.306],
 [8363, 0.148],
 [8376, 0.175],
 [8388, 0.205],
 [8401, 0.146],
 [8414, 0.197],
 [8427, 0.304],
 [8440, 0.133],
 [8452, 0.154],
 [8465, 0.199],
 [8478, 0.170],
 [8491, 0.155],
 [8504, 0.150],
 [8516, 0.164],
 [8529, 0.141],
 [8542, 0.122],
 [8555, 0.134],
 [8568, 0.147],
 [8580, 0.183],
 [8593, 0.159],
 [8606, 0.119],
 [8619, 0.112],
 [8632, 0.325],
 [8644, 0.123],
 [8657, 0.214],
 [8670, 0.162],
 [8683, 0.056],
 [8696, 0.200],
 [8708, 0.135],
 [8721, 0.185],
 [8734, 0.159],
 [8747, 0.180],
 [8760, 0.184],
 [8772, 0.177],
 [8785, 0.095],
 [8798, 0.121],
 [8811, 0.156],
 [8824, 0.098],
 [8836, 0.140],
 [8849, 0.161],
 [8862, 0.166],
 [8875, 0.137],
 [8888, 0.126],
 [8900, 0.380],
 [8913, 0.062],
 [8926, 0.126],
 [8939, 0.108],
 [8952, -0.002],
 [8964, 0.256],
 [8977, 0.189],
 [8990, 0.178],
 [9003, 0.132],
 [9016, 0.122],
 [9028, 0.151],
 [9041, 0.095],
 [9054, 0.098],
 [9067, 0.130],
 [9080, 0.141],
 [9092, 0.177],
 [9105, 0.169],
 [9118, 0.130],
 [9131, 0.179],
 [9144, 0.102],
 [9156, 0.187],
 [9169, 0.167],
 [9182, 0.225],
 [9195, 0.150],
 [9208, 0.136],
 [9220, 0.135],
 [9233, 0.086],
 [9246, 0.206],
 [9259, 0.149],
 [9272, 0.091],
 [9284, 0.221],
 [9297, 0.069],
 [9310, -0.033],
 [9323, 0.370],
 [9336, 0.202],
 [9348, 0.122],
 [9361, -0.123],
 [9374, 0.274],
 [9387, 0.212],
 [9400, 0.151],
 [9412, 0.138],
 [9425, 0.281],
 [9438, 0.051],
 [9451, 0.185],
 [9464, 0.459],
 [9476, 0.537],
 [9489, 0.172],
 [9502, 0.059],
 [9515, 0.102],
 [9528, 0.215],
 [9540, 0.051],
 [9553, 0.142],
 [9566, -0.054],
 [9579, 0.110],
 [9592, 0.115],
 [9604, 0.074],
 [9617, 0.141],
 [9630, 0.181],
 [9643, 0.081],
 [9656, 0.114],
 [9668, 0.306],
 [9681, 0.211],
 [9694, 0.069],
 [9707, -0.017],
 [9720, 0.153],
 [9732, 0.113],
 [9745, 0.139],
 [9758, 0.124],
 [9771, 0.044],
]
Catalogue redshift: 0.230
